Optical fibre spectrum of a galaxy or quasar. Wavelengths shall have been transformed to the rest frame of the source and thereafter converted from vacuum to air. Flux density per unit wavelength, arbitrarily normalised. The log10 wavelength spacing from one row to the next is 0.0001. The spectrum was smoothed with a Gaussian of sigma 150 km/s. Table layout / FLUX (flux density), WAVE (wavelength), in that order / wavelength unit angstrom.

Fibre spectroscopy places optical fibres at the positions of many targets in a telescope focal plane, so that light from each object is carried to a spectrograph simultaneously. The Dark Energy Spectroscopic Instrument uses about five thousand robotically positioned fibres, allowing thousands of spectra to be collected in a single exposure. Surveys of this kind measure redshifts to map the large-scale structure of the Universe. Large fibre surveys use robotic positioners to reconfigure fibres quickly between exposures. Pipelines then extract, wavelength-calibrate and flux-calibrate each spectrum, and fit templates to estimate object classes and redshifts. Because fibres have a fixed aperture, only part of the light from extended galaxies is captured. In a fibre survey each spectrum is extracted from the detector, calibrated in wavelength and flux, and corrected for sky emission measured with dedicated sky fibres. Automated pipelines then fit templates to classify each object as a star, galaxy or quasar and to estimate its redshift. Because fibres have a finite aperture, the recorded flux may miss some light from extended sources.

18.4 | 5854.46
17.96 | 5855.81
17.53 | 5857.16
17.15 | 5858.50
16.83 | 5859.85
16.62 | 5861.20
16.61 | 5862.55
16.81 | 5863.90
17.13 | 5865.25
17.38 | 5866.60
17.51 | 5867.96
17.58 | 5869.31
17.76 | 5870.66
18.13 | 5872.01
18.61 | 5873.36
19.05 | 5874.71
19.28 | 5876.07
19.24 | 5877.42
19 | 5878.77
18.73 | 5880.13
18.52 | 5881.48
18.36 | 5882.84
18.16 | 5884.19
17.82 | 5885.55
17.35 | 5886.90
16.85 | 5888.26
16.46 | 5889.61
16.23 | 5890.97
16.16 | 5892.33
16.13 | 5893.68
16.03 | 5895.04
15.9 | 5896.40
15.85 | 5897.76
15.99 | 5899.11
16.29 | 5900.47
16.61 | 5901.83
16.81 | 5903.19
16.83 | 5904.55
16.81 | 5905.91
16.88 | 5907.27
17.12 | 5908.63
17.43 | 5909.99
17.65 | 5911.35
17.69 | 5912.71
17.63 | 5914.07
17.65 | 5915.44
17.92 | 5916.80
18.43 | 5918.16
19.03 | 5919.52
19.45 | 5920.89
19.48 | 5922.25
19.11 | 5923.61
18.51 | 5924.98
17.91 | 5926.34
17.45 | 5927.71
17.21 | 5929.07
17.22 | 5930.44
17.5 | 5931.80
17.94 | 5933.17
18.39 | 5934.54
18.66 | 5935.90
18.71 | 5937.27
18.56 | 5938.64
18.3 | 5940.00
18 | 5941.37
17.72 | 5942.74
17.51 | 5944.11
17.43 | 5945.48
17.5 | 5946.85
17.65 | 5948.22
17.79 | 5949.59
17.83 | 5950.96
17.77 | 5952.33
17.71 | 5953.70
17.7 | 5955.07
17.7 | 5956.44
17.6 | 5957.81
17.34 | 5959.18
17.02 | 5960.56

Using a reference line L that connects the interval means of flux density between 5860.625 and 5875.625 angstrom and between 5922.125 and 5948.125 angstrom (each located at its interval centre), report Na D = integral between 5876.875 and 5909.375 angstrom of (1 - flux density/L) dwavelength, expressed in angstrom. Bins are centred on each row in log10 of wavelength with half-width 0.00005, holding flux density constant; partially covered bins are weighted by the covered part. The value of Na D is 1.2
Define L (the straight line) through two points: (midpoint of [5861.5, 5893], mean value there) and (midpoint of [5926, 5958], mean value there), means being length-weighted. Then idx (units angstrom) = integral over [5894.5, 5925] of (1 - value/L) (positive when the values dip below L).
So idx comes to 0.6 angstrom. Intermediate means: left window 17.8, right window 17.8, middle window 17.4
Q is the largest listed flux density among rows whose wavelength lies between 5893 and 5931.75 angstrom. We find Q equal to 19.48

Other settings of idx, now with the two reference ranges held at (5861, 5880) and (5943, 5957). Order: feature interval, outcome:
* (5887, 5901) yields 1.3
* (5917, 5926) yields -0.6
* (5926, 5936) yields 0.0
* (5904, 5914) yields 0.3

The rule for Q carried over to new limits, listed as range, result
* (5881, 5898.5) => 18.52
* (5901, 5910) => 17.43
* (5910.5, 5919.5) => 18.43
